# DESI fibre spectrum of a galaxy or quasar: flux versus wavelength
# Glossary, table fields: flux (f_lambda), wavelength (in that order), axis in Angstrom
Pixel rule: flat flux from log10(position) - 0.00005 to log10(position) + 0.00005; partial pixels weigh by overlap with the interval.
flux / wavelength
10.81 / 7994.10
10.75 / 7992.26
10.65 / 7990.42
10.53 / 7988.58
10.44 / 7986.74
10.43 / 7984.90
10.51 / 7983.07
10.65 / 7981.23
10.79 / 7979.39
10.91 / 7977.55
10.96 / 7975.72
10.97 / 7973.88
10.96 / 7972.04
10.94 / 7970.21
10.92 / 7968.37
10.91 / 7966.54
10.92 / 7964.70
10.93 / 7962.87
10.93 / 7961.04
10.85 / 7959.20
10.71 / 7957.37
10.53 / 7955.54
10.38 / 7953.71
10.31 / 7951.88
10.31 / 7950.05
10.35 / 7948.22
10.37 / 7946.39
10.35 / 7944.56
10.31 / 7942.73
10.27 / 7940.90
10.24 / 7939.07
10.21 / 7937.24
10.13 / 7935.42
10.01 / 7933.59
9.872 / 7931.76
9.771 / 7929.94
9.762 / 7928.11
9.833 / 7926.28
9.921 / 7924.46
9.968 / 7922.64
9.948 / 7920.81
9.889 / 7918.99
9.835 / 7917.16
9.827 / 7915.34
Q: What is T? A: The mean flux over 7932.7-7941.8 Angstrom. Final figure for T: 10.2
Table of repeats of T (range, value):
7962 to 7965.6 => 10.9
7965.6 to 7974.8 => 10.9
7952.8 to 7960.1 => 10.6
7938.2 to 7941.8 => 10.3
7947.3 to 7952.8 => 10.3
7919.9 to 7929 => 9.89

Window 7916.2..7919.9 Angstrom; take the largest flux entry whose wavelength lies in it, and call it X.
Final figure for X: 9.889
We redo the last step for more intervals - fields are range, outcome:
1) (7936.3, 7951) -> 10.37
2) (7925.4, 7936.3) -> 10.13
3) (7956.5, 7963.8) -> 10.93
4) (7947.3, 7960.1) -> 10.85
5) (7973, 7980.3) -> 10.97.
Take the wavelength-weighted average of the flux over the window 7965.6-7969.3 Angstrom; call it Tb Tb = 10.9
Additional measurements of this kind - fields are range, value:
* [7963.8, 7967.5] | 10.9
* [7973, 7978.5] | 10.9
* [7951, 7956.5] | 10.4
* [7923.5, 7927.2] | 9.89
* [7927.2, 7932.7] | 9.8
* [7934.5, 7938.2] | 10.2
